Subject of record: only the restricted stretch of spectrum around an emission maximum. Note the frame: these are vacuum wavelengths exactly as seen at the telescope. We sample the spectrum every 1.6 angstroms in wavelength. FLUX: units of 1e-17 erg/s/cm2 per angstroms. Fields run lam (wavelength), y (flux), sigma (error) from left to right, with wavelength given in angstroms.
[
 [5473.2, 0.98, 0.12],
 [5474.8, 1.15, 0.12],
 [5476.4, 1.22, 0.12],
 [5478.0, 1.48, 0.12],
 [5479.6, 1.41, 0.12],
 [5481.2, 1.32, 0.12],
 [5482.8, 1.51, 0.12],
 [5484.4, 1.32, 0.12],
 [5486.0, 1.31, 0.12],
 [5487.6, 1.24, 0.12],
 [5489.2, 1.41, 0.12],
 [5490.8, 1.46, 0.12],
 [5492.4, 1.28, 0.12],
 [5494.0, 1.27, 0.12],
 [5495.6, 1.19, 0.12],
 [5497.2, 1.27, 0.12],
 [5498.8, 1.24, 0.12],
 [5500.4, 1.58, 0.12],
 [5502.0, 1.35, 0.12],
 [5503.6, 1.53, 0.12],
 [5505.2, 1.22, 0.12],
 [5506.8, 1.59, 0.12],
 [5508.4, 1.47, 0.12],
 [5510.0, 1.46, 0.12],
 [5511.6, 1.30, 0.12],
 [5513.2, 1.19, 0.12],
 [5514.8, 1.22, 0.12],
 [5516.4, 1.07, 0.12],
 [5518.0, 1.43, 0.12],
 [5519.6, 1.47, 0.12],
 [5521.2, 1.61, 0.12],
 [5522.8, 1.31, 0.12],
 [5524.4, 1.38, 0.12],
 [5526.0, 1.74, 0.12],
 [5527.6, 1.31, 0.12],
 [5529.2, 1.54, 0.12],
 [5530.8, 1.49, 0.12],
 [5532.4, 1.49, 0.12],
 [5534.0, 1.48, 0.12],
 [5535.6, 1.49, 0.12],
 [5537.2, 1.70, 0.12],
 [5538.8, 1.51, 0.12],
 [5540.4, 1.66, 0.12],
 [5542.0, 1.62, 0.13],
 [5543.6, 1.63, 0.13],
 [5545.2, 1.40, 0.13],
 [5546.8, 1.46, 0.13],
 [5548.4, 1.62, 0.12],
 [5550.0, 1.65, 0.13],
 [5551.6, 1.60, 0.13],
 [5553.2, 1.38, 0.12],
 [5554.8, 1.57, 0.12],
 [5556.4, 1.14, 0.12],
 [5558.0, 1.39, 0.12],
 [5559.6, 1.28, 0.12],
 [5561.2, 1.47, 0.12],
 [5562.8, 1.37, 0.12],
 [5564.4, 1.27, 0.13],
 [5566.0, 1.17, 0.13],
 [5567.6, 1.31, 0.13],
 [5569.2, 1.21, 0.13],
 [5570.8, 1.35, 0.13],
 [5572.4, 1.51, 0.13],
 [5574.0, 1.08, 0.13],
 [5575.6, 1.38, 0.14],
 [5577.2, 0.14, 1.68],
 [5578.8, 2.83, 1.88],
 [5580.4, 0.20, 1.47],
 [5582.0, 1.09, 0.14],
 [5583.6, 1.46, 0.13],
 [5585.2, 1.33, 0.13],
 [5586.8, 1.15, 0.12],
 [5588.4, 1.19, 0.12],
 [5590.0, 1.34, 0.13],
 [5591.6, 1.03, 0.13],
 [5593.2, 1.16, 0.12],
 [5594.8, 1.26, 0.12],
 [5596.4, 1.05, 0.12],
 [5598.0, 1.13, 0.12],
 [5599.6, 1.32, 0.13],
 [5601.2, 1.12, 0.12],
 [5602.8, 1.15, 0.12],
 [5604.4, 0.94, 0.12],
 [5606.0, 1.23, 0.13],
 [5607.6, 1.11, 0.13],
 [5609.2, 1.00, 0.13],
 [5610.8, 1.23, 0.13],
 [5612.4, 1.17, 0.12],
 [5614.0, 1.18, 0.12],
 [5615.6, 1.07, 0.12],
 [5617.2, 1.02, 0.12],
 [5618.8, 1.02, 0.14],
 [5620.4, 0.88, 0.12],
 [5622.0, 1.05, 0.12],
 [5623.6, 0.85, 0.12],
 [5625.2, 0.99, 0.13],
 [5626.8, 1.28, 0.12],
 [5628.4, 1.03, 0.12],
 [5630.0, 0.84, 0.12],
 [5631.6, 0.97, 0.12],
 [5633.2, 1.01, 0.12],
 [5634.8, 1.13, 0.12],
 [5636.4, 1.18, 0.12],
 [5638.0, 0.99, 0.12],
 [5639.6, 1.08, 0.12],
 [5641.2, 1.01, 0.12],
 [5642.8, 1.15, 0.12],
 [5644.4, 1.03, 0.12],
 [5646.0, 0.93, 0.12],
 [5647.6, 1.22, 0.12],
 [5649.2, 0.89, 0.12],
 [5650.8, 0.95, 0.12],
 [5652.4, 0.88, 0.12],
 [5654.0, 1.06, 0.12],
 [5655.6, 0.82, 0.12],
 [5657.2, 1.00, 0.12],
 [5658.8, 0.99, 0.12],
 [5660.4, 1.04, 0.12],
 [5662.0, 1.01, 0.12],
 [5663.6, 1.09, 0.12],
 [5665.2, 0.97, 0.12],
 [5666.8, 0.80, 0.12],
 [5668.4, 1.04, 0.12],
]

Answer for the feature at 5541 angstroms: C III]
